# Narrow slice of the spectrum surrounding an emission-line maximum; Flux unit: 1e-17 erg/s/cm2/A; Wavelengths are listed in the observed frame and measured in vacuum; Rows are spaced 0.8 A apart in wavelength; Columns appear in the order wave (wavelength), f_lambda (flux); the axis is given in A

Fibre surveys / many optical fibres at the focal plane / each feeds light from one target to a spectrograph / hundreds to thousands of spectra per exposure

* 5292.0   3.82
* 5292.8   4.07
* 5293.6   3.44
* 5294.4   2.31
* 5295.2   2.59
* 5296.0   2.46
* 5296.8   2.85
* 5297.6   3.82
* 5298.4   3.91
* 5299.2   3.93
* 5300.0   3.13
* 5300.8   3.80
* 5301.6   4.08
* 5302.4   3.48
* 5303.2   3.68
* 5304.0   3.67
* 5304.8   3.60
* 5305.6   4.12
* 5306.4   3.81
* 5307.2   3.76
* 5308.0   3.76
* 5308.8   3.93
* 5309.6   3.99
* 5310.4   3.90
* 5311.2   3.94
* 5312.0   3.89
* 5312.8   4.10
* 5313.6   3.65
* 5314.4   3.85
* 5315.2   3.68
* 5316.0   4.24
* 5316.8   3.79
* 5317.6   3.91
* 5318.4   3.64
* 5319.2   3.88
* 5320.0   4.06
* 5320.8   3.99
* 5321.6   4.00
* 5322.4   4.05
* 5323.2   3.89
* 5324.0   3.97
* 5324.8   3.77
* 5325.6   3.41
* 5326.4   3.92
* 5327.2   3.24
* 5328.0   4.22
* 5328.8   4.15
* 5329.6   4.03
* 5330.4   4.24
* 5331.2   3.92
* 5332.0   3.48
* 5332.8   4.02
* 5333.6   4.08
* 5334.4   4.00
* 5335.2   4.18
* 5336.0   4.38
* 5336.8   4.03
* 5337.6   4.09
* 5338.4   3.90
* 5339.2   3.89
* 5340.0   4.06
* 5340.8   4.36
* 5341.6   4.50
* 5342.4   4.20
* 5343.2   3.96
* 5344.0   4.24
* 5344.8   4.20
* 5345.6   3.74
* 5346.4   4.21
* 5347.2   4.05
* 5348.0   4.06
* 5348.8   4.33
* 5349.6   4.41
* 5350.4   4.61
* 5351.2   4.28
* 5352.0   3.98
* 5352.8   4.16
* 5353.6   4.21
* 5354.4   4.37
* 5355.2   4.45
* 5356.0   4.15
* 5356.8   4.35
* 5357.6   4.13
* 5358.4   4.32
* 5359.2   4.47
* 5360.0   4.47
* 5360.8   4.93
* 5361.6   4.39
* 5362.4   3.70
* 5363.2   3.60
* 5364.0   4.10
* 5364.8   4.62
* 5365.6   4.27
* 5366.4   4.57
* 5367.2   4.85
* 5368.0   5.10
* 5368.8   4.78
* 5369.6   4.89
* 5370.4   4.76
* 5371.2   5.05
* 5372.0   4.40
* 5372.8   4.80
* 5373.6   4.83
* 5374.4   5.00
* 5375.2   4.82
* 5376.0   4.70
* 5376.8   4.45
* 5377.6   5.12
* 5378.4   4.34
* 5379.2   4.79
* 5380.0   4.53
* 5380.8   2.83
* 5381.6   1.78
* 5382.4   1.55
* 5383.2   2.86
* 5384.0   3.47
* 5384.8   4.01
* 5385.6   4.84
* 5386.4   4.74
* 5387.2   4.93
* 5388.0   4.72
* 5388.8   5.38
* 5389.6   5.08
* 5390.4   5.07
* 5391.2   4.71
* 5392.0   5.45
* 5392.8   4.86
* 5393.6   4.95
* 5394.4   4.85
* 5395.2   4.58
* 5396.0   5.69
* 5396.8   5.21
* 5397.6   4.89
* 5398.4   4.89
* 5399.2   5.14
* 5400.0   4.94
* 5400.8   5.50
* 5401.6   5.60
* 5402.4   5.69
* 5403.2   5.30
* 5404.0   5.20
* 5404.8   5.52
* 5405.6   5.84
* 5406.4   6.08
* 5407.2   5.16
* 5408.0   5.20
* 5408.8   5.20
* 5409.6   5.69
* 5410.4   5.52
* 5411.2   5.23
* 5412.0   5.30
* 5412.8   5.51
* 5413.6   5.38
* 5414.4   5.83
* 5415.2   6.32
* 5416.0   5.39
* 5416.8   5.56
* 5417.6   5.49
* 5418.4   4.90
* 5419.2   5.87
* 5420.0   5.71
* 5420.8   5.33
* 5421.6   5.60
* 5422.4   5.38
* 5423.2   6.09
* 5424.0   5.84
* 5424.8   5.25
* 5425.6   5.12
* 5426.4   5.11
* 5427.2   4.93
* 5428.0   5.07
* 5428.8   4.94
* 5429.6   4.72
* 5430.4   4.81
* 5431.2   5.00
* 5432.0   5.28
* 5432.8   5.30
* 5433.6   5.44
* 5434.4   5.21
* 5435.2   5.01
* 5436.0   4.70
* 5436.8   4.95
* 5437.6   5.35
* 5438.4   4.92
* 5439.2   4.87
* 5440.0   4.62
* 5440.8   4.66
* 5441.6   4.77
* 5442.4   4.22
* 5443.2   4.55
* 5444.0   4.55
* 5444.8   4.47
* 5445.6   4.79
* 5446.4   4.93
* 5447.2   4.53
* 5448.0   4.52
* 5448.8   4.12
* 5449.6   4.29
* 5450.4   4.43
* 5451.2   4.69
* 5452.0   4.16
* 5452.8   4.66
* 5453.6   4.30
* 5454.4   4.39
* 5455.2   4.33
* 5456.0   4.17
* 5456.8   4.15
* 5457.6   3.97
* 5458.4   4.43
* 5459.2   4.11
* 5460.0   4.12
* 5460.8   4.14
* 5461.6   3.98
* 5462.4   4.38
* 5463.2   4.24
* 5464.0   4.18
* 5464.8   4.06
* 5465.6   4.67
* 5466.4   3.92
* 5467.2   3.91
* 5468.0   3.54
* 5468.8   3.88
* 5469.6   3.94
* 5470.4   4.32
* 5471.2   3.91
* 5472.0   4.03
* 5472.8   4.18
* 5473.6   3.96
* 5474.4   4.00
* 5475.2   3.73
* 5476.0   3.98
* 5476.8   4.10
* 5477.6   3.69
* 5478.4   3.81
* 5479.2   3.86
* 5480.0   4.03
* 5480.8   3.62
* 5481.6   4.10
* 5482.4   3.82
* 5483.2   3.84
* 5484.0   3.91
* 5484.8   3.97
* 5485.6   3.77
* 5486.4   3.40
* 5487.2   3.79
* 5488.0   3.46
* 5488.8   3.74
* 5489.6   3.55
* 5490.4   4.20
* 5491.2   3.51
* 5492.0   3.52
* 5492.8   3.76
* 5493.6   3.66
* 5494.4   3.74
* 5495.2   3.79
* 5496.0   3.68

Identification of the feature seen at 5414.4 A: C III]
